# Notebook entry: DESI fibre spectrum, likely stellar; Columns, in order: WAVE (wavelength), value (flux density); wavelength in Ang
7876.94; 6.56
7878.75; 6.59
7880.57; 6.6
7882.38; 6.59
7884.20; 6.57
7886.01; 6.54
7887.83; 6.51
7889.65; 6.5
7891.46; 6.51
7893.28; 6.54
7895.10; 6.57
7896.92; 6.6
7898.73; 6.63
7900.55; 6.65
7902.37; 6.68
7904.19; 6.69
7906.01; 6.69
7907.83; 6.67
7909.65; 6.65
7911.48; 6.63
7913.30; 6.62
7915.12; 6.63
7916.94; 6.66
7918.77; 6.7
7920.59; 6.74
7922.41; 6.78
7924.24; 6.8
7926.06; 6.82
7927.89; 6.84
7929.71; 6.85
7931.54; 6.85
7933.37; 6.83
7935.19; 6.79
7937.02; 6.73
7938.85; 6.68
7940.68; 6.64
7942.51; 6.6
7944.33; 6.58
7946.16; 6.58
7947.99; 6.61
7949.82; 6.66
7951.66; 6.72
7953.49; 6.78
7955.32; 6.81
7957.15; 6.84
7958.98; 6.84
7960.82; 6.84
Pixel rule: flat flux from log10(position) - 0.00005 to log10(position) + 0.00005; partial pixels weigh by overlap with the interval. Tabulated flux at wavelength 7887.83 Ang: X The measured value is 6.51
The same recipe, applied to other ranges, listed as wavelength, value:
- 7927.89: 6.84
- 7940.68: 6.64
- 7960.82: 6.84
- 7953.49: 6.78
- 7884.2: 6.57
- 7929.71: 6.85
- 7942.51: 6.6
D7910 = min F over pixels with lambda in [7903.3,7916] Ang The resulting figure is 6.62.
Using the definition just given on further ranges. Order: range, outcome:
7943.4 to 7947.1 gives 6.58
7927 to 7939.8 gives 6.68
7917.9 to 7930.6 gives 6.7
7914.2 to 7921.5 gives 6.63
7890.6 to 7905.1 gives 6.51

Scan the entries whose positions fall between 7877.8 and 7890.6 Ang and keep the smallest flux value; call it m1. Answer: 6.5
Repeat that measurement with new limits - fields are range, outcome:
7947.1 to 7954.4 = 6.61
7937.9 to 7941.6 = 6.64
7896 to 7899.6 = 6.6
